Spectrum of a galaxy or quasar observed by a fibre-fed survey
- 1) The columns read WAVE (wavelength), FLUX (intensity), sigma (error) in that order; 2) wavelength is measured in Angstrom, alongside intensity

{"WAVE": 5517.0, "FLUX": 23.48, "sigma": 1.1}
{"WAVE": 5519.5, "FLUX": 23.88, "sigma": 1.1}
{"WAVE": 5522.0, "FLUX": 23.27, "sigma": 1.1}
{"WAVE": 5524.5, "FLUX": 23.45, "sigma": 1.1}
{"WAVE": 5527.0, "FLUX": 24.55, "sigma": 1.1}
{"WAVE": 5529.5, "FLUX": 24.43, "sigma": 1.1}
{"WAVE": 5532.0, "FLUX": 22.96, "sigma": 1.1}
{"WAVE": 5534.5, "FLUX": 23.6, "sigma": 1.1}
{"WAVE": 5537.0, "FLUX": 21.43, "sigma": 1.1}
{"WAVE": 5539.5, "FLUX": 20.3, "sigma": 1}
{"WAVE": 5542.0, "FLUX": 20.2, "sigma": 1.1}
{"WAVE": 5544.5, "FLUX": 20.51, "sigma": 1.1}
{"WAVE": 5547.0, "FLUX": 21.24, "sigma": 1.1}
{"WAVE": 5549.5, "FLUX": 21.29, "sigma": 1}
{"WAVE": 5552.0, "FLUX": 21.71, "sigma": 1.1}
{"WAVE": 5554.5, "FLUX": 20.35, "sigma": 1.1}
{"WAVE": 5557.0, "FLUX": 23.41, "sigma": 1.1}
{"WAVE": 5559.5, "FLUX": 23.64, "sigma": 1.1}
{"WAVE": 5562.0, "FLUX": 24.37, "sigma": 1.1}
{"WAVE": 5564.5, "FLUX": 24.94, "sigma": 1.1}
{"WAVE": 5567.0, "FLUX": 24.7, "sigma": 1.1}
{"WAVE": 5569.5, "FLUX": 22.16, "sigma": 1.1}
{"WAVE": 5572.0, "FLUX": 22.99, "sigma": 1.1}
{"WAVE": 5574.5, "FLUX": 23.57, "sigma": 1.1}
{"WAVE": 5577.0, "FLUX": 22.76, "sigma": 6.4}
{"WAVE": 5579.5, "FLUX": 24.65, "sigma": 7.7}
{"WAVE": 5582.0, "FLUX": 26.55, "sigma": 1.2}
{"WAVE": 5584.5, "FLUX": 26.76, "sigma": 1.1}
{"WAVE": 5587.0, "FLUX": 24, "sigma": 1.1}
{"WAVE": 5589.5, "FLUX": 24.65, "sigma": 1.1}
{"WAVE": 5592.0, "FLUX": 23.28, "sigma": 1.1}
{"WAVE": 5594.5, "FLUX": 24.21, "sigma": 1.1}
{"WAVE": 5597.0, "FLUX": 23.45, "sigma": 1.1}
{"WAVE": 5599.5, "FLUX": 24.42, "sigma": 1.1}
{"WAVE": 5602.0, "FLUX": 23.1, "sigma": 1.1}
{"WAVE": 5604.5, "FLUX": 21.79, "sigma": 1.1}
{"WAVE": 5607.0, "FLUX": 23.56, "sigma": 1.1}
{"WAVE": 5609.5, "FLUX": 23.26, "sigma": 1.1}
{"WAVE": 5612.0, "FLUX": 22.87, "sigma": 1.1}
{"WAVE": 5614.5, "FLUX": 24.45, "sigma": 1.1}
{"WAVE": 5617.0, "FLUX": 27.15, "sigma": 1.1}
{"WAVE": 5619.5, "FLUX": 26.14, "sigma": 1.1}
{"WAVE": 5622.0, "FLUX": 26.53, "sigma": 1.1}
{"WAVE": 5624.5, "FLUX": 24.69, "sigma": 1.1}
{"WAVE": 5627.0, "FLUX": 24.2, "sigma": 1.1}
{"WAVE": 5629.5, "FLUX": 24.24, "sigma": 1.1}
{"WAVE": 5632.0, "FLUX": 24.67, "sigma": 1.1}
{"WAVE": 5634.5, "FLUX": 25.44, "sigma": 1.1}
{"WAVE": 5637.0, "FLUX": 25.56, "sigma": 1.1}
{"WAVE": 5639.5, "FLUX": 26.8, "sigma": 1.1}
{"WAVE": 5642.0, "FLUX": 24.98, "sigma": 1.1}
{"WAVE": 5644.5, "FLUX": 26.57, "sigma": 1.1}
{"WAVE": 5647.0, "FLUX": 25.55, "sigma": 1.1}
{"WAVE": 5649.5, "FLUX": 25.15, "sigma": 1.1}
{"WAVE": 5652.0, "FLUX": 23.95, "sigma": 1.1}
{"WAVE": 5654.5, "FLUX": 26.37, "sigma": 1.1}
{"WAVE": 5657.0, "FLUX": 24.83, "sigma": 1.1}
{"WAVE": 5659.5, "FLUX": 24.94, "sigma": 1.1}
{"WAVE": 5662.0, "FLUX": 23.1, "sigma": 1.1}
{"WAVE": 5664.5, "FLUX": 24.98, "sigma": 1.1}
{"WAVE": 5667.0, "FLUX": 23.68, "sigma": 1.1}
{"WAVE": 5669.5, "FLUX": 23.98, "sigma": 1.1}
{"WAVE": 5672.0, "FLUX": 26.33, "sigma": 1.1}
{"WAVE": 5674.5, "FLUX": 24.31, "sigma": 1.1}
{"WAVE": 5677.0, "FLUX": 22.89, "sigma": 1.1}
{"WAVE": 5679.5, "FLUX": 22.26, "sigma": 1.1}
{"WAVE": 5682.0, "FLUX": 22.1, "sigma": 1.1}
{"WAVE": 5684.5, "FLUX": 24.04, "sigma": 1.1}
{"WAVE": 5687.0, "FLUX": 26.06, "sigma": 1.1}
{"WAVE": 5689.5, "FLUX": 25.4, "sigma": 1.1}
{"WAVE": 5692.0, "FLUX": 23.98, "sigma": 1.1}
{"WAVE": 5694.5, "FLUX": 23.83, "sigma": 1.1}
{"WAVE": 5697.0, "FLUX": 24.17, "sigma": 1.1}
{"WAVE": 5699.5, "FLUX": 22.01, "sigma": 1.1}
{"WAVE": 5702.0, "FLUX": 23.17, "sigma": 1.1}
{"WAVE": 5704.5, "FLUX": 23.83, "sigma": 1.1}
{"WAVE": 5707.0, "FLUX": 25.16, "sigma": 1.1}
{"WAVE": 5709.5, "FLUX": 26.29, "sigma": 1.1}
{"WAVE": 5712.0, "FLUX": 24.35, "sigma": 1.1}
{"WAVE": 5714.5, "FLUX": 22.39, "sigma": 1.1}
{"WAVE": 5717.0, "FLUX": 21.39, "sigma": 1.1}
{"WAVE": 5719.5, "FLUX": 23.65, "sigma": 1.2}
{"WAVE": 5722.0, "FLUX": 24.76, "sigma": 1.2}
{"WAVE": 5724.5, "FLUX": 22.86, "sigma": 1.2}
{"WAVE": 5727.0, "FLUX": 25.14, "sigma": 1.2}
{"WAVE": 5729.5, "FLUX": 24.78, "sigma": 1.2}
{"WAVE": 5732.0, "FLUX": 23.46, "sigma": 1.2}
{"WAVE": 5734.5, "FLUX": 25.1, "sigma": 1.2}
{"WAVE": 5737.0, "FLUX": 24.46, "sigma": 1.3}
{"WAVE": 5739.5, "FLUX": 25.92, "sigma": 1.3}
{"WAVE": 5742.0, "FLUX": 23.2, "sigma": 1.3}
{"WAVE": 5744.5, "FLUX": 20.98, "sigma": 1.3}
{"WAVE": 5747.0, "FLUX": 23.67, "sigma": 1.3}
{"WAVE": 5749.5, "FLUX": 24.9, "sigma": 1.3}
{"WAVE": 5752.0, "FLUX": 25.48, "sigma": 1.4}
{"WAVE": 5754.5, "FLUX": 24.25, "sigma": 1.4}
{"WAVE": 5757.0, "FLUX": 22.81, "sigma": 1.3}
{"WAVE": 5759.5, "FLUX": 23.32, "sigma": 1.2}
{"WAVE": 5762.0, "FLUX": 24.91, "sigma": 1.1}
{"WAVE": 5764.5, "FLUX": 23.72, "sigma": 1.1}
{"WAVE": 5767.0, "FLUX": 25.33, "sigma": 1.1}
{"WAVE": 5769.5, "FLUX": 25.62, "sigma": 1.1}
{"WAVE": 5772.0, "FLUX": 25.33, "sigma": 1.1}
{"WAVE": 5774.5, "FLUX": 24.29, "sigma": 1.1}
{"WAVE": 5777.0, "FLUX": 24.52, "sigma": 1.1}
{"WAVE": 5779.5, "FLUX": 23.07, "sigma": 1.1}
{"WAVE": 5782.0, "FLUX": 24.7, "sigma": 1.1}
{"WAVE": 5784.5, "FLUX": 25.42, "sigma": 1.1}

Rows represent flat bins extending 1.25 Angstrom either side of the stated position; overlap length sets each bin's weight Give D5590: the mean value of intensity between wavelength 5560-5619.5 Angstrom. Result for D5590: 24.1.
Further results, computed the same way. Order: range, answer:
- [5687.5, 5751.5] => 24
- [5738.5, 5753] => 24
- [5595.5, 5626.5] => 24.3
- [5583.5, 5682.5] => 24.5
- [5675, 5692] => 23.8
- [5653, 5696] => 24.3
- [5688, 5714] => 24.2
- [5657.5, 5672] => 24.4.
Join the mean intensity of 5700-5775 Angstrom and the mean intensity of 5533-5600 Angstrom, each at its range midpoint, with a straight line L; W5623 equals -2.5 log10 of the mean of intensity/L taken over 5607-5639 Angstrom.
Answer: -0.07 mag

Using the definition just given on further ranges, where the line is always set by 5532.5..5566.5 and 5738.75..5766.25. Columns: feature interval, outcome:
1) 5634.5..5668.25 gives -0.09 mag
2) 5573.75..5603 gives -0.08 mag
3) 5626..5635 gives -0.08 mag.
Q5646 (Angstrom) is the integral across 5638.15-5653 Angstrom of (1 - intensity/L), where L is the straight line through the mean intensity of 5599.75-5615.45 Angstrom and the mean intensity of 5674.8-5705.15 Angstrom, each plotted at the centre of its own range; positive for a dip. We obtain -1.3 Angstrom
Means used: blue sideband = 23.2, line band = 25.5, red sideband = 23.7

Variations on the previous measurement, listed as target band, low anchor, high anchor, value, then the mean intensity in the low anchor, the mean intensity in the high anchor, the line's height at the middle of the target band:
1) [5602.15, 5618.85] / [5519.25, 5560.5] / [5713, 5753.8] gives -0.7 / 22.3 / 23.9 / 22.9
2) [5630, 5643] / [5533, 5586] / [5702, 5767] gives -1.1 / 22.9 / 24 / 23.4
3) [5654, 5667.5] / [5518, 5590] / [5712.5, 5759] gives -0.6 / 23.2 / 23.8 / 23.6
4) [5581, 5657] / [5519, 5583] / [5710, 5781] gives -4.8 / 22.9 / 24.1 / 23.3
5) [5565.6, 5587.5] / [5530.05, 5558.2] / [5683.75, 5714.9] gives -2.1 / 21.6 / 24.3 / 22.2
